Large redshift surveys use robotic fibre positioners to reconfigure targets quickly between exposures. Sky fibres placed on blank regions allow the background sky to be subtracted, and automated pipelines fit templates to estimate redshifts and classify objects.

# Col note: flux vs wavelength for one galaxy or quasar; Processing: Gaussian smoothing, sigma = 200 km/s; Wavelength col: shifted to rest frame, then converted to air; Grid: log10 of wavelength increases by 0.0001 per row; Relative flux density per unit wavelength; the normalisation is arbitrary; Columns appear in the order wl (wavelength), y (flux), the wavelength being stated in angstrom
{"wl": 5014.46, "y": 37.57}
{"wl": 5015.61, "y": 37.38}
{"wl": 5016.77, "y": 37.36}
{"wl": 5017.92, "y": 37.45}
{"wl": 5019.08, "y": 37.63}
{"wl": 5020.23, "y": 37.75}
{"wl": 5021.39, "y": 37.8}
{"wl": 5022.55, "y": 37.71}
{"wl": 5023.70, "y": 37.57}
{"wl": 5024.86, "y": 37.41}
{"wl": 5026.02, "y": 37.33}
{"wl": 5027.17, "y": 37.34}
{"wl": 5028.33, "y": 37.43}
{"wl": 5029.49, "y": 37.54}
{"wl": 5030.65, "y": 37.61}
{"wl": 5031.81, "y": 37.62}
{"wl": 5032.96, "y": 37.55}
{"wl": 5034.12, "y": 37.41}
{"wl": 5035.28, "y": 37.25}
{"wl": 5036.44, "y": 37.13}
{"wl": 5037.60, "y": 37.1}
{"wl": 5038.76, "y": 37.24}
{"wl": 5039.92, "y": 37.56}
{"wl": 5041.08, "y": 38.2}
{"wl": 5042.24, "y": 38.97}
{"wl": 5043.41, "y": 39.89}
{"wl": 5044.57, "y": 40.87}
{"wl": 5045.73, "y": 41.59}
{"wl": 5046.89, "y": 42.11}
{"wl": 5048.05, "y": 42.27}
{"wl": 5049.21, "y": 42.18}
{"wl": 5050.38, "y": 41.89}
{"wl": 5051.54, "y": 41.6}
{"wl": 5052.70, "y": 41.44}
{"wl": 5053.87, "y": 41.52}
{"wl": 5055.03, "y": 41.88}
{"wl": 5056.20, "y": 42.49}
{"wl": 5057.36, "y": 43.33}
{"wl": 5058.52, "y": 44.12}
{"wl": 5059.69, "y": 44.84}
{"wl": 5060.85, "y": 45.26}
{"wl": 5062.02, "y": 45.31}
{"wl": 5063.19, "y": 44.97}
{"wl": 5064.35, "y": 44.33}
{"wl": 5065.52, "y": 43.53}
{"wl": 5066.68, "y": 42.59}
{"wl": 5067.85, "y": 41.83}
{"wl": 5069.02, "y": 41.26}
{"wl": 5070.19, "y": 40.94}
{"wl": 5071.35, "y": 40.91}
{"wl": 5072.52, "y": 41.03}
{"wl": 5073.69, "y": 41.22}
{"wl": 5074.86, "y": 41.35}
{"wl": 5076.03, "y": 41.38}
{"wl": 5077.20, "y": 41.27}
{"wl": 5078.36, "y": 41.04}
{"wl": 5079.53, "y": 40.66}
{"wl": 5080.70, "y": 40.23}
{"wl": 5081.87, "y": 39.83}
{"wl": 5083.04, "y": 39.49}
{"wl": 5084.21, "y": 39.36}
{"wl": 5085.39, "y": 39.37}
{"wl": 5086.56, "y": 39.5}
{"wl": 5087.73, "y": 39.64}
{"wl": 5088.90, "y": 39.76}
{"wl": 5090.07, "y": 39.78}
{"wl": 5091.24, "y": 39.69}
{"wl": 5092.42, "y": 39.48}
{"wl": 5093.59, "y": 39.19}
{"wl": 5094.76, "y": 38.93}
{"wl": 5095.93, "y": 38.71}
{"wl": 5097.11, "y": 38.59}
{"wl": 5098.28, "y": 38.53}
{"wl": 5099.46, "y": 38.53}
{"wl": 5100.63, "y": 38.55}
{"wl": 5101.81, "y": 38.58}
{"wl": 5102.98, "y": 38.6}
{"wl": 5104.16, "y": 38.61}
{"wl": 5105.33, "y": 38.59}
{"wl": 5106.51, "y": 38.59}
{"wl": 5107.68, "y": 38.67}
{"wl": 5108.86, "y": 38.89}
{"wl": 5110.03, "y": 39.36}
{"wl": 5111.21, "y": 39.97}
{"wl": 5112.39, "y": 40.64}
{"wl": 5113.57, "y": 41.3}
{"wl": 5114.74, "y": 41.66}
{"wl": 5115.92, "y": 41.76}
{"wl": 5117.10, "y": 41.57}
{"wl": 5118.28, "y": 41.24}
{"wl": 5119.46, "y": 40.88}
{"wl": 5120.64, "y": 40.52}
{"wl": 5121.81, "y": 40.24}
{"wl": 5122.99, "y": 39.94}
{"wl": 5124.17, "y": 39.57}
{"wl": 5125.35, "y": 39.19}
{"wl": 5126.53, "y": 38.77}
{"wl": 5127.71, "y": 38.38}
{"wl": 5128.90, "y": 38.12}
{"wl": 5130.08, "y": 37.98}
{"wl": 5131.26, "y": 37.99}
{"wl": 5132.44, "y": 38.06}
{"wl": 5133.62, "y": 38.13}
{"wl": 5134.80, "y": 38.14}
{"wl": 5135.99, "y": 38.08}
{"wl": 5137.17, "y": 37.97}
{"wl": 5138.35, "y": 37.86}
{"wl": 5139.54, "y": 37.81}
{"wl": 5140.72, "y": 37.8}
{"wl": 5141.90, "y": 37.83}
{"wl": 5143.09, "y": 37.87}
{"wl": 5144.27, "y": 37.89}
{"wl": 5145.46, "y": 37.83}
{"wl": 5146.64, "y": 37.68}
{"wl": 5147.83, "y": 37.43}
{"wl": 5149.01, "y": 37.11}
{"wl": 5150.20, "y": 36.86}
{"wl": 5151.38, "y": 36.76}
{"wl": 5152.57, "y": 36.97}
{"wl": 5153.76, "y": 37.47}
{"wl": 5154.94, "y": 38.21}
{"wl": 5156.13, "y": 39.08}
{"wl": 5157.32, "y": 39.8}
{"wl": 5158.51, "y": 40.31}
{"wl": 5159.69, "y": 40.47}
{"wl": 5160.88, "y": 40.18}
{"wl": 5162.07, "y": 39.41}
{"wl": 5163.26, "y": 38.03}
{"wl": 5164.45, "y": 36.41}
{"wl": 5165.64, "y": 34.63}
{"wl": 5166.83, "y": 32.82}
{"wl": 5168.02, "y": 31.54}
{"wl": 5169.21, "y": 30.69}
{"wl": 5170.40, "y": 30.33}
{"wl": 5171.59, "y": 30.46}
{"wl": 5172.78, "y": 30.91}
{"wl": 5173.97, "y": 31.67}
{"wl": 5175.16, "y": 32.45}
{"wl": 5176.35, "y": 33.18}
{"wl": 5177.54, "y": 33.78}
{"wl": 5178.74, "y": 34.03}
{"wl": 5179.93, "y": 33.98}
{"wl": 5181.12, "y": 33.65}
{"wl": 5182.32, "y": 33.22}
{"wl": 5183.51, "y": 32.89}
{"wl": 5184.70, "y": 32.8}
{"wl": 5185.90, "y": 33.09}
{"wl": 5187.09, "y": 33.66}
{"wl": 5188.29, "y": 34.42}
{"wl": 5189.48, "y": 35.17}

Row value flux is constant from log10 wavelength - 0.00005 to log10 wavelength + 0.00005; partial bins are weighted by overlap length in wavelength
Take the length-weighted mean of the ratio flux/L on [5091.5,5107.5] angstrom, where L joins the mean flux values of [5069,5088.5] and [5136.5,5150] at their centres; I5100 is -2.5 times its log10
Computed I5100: 0.02 mag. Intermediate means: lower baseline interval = 40.5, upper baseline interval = 37.7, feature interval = 38.7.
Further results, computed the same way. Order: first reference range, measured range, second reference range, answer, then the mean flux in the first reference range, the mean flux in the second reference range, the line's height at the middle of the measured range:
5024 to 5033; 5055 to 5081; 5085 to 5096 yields -0.100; 37.5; 39.5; 38.8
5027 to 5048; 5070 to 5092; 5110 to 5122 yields -0.013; 38.5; 40.9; 39.8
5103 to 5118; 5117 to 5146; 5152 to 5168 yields 0.008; 39.9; 37.7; 39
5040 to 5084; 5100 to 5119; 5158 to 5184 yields -0.036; 41.8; 34.3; 38.5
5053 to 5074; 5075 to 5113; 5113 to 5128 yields 0.056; 42.8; 40.4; 41.6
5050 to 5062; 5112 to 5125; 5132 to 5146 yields -0.045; 43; 37.9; 39.2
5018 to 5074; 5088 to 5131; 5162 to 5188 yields -0.076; 40.3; 33.2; 36.8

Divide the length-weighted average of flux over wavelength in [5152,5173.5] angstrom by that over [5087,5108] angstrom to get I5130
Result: 0.92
